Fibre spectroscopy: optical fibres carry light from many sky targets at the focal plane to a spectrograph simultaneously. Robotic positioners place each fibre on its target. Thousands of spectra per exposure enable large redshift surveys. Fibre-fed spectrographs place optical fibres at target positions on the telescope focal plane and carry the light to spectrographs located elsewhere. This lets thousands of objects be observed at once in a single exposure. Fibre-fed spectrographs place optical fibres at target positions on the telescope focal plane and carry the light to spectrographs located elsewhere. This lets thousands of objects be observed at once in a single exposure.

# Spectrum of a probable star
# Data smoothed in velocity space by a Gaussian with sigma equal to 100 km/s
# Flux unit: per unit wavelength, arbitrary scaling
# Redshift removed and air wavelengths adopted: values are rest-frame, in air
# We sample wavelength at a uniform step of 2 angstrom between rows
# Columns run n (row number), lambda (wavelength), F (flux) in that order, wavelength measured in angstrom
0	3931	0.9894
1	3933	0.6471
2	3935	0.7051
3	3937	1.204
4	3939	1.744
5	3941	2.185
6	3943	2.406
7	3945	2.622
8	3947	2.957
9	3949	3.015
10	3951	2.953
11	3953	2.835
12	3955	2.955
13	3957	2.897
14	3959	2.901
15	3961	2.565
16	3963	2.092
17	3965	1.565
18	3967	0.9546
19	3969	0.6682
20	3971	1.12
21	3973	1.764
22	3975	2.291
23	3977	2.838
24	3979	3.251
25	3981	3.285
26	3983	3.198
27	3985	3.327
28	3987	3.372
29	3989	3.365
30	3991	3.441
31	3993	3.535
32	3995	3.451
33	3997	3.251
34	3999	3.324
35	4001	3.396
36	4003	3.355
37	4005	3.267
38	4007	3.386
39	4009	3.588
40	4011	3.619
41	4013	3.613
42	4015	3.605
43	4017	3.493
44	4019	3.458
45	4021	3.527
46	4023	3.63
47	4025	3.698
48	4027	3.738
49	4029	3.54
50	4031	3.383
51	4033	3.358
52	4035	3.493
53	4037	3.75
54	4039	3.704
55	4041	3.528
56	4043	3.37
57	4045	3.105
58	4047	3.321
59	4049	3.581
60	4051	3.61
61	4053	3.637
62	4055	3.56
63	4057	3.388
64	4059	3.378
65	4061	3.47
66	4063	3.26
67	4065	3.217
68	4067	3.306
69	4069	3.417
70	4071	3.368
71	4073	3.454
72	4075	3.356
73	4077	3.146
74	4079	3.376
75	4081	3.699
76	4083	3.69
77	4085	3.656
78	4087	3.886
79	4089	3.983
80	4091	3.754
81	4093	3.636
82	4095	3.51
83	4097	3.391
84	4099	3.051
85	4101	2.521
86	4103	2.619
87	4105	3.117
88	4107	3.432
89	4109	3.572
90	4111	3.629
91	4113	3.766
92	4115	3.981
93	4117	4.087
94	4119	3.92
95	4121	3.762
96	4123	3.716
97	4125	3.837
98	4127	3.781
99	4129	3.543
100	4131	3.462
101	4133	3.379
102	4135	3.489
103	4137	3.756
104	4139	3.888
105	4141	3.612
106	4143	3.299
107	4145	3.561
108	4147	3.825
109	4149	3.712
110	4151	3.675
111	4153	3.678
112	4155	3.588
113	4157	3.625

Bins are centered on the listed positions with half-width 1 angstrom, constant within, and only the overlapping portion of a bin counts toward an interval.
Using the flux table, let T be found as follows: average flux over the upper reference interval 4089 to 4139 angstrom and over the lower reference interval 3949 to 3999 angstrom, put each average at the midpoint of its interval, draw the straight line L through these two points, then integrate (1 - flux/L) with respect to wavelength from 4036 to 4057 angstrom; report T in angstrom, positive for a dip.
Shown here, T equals -2.6 angstrom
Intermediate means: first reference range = 2.68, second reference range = 3.55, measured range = 3.51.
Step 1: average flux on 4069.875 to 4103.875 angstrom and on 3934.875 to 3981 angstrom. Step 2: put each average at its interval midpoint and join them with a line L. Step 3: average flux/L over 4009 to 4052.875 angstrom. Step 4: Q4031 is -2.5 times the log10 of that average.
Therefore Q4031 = -0.21 mag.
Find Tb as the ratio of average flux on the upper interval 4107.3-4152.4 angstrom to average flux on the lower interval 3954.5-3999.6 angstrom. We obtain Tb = 1.4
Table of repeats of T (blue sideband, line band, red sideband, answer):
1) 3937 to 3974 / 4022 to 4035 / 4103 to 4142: -3.3 angstrom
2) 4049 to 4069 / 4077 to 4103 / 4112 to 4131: 1.1 angstrom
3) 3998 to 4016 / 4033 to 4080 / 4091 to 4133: 0.9 angstrom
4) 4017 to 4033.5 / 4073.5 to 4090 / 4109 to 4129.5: 0.5 angstrom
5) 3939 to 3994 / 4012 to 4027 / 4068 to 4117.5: -3.2 angstrom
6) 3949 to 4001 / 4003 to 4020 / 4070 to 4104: -3.2 angstrom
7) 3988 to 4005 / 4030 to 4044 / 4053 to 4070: -0.5 angstrom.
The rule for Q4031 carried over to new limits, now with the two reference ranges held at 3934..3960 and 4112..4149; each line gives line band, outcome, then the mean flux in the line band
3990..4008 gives -0.212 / 3.38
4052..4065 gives -0.077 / 3.43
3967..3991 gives 0.041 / 2.56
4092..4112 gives 0.082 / 3.25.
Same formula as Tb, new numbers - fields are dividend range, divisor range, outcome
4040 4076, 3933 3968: 1.53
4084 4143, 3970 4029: 1.10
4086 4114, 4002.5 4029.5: 0.97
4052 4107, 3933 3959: 1.46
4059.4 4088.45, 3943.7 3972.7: 1.52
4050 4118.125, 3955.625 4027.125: 1.16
